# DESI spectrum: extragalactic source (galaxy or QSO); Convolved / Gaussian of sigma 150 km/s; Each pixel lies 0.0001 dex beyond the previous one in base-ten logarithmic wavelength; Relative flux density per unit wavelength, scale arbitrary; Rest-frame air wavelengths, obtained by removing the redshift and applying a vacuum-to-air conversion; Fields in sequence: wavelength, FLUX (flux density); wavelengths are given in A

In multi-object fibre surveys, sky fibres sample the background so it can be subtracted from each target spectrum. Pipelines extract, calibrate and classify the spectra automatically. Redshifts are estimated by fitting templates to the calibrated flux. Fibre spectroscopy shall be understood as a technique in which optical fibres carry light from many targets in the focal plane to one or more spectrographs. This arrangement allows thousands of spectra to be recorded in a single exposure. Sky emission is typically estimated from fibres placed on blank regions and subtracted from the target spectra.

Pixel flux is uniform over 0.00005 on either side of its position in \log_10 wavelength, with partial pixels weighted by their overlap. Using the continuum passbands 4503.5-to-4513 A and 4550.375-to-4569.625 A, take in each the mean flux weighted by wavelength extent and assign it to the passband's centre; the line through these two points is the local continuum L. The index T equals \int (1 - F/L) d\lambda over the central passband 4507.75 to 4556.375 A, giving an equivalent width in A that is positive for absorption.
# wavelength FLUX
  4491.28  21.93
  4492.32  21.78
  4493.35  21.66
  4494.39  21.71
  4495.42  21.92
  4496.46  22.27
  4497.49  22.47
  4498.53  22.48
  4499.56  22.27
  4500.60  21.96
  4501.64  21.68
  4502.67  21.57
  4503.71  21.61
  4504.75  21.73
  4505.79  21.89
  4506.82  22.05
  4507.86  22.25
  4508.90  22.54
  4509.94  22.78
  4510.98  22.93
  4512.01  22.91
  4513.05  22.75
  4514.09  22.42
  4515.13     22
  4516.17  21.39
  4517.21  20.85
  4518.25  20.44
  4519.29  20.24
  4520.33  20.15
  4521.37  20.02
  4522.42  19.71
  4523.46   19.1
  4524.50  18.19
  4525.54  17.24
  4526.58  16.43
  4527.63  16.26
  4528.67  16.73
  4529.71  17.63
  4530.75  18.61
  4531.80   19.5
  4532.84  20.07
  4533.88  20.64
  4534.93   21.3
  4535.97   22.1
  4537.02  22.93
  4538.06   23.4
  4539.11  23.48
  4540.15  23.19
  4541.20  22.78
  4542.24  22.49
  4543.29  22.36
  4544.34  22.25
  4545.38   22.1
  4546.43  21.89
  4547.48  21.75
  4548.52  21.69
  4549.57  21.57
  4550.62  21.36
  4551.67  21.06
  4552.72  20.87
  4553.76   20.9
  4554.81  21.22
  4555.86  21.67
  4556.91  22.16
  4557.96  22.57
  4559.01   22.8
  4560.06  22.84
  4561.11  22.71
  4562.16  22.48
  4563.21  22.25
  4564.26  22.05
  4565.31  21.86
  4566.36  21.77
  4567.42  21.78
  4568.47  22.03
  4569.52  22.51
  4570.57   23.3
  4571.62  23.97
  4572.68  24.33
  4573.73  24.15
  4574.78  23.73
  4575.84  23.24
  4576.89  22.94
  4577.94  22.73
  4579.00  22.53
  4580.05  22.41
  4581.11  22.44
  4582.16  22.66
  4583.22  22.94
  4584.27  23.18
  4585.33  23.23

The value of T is 2.6 A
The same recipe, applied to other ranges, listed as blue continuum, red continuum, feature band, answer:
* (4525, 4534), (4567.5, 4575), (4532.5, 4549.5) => -2.3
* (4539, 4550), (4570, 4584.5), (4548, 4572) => 0.7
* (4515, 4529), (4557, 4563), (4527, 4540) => 0.0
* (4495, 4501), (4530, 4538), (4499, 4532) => 1.5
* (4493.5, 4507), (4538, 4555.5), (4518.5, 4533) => 2.3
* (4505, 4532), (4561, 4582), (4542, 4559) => 0.0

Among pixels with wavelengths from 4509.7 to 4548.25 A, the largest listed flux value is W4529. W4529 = 23.48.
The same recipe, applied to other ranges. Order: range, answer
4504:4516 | 22.93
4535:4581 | 24.33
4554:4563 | 22.84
